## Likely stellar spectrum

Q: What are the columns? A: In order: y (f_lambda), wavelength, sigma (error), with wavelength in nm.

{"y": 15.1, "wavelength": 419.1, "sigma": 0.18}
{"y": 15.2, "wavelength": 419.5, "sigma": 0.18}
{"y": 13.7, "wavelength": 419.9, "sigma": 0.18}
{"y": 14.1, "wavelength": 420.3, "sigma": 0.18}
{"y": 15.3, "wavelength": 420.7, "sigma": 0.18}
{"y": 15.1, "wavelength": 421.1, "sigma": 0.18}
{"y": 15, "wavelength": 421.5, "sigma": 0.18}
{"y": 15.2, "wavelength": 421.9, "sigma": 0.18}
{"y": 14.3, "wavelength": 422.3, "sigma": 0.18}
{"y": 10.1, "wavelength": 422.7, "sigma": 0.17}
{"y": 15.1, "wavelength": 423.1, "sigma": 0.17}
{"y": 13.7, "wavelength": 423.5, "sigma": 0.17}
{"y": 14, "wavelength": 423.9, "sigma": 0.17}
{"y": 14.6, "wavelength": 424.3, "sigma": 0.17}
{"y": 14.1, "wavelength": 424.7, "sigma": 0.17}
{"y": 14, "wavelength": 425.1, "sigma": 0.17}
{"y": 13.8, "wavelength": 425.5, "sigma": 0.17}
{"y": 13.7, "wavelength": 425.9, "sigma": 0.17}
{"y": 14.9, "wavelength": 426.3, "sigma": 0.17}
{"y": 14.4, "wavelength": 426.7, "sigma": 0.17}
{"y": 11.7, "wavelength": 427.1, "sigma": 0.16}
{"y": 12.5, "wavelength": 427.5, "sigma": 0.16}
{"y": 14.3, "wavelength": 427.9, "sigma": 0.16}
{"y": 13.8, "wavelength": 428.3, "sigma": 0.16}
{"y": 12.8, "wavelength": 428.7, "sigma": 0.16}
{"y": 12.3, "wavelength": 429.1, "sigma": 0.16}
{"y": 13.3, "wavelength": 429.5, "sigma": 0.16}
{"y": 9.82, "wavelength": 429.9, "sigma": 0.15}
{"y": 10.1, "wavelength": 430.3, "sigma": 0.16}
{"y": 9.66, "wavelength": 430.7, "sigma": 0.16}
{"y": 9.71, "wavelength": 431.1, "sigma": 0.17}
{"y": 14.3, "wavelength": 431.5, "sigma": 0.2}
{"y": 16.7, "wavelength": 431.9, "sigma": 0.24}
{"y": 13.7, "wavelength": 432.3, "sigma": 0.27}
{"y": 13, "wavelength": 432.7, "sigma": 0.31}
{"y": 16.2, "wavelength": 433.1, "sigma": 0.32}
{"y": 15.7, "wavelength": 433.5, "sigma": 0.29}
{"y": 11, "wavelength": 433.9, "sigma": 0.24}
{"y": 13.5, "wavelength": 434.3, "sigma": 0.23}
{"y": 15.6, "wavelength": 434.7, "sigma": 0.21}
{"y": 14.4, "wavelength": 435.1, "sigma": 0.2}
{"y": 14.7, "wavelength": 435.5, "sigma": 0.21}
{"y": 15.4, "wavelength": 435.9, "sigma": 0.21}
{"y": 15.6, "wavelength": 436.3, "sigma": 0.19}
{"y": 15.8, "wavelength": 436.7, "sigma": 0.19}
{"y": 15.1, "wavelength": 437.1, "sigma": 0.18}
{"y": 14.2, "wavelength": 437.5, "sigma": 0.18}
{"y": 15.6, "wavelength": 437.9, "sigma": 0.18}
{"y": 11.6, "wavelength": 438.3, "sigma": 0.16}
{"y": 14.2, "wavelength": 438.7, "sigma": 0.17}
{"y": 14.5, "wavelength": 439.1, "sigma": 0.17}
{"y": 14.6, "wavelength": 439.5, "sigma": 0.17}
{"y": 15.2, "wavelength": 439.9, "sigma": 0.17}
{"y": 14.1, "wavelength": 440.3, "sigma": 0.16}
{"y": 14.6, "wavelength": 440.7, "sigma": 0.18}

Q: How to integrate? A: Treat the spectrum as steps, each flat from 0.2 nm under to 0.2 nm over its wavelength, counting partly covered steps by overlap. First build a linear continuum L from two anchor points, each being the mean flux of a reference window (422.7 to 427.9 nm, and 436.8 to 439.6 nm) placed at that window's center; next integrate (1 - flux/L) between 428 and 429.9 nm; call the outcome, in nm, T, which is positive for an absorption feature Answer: 0.15 nm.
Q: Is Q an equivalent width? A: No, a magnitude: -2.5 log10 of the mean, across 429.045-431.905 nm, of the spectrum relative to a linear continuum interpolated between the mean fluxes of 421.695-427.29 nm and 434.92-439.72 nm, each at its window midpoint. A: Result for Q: 0.216 mag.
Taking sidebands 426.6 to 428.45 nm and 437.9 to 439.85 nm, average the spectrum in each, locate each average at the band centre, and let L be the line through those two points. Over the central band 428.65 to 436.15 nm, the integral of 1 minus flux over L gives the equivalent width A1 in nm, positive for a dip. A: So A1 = 0.180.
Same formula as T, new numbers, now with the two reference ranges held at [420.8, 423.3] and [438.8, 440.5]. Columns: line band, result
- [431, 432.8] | 0.09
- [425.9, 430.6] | 0.53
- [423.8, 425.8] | 0.02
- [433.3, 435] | 0.06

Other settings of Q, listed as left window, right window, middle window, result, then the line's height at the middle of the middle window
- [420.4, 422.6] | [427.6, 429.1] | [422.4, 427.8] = 0.03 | 14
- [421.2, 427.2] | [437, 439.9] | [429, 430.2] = 0.21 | 14.1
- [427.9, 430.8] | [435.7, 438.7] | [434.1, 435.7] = -0.05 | 13.9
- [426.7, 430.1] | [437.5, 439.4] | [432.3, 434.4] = -0.04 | 13.3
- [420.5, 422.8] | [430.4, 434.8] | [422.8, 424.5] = 0.01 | 14.2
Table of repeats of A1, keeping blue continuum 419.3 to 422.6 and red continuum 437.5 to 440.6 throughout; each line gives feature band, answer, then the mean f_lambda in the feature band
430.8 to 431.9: 0.134 nm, 12.6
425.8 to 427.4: 0.099 nm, 13.6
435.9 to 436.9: -0.093 nm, 15.6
